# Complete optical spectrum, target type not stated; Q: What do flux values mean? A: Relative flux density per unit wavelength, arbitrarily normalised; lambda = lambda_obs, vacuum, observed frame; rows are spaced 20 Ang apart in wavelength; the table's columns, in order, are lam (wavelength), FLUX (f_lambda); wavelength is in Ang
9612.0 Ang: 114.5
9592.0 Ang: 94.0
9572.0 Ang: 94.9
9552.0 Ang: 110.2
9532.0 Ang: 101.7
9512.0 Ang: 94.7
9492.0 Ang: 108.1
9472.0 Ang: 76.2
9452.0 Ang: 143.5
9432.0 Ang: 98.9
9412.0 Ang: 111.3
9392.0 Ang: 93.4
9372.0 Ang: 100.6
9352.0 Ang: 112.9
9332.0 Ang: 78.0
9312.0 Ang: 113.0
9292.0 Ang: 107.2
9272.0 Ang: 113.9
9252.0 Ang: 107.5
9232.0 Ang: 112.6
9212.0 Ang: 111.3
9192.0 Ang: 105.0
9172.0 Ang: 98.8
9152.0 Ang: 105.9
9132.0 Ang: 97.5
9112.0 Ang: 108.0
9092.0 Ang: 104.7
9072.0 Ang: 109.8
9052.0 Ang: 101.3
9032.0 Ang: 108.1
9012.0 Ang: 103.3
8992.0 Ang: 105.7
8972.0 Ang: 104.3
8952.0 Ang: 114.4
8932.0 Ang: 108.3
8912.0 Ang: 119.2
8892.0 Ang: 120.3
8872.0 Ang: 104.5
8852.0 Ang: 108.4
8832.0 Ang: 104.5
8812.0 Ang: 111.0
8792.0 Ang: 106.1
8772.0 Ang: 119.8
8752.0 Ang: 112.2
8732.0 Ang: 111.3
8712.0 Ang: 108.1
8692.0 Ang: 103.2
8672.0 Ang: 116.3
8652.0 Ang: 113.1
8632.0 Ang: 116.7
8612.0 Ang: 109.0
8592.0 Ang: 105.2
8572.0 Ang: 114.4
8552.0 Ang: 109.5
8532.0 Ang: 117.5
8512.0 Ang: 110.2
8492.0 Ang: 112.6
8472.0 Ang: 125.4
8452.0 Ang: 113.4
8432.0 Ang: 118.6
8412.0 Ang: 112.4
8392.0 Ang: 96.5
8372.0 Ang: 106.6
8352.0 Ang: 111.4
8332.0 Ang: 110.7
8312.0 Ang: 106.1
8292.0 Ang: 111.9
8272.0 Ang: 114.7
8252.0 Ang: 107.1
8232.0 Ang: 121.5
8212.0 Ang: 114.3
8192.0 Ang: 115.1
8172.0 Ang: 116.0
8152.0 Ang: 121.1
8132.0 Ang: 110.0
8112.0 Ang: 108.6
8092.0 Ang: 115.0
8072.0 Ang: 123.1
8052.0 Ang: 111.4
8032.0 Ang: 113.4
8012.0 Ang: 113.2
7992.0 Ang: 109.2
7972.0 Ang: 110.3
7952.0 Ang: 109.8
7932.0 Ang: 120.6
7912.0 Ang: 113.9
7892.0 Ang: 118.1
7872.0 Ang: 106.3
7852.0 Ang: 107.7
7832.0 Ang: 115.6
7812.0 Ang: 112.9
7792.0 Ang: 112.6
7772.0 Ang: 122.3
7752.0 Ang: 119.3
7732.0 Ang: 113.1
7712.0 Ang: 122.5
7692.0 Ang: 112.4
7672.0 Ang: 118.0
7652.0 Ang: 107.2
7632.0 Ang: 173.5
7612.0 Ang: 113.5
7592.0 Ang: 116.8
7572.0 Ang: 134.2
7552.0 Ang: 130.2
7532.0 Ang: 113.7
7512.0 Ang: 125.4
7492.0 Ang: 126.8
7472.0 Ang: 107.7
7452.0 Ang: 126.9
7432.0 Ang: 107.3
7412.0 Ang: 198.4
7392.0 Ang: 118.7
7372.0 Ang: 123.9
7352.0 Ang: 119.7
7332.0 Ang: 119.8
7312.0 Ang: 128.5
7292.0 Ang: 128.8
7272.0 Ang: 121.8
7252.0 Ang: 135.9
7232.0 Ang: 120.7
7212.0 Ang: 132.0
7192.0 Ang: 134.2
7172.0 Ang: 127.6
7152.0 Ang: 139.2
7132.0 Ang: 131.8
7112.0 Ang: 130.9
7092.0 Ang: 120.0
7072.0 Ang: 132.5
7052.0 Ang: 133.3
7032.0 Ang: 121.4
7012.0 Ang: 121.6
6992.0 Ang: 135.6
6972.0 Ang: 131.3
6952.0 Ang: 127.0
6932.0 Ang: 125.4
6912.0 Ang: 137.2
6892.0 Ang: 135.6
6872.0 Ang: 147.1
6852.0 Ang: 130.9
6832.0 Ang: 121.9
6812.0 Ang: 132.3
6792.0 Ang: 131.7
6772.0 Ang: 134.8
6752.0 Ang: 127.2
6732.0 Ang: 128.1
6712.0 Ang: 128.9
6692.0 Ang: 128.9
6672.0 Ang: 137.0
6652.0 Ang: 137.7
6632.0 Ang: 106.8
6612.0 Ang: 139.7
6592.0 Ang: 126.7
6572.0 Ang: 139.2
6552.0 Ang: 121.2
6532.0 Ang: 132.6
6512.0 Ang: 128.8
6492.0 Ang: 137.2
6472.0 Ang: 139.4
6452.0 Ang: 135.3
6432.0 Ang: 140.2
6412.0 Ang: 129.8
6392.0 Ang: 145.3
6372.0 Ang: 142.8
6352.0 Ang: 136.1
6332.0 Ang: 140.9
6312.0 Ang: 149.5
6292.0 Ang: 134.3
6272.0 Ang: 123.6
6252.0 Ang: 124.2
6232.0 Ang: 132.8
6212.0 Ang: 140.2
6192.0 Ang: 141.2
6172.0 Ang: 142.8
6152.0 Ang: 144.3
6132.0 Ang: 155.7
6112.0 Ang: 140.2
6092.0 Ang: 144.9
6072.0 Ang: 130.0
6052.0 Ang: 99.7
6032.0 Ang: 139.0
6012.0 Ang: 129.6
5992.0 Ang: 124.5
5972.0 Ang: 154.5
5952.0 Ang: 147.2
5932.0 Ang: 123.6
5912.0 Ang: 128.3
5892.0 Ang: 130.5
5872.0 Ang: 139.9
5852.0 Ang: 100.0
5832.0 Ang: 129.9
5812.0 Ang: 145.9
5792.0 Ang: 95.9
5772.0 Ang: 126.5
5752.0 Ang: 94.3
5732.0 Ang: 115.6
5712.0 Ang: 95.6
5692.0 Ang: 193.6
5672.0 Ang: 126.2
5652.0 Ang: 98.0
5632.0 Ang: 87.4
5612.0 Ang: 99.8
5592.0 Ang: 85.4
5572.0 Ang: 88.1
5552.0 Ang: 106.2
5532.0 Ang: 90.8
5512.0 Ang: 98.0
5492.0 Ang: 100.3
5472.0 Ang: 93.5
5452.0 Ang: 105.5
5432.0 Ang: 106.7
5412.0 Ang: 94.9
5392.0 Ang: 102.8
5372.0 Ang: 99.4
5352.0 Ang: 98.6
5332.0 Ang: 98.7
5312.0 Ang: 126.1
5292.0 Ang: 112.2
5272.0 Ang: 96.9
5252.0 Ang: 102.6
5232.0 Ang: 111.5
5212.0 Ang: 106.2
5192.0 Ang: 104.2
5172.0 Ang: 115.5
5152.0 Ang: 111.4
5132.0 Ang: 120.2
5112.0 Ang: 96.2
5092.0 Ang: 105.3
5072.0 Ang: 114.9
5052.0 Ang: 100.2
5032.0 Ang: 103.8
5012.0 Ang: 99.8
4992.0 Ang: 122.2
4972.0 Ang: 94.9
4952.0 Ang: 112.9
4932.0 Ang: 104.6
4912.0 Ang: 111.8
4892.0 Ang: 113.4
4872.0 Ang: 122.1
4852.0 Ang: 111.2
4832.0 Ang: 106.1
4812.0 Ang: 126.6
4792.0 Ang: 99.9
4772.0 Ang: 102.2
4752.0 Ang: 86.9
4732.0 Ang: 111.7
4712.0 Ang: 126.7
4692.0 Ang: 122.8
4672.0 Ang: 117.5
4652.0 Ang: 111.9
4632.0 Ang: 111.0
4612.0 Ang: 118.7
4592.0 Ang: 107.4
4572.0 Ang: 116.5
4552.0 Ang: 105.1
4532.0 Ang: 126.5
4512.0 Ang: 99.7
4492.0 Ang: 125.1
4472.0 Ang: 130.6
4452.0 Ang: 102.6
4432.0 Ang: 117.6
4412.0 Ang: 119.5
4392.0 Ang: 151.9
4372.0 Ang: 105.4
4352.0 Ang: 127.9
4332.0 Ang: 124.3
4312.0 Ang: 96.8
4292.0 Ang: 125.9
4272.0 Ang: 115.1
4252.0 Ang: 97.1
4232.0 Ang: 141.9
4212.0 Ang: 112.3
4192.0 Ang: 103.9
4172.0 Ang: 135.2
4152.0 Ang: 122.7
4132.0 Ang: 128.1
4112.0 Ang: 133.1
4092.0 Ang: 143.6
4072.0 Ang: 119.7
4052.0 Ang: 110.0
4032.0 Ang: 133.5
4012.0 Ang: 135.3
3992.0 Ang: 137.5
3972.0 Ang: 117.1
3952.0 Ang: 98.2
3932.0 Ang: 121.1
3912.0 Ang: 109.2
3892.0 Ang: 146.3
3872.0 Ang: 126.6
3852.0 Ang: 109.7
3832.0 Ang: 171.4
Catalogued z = 0.52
